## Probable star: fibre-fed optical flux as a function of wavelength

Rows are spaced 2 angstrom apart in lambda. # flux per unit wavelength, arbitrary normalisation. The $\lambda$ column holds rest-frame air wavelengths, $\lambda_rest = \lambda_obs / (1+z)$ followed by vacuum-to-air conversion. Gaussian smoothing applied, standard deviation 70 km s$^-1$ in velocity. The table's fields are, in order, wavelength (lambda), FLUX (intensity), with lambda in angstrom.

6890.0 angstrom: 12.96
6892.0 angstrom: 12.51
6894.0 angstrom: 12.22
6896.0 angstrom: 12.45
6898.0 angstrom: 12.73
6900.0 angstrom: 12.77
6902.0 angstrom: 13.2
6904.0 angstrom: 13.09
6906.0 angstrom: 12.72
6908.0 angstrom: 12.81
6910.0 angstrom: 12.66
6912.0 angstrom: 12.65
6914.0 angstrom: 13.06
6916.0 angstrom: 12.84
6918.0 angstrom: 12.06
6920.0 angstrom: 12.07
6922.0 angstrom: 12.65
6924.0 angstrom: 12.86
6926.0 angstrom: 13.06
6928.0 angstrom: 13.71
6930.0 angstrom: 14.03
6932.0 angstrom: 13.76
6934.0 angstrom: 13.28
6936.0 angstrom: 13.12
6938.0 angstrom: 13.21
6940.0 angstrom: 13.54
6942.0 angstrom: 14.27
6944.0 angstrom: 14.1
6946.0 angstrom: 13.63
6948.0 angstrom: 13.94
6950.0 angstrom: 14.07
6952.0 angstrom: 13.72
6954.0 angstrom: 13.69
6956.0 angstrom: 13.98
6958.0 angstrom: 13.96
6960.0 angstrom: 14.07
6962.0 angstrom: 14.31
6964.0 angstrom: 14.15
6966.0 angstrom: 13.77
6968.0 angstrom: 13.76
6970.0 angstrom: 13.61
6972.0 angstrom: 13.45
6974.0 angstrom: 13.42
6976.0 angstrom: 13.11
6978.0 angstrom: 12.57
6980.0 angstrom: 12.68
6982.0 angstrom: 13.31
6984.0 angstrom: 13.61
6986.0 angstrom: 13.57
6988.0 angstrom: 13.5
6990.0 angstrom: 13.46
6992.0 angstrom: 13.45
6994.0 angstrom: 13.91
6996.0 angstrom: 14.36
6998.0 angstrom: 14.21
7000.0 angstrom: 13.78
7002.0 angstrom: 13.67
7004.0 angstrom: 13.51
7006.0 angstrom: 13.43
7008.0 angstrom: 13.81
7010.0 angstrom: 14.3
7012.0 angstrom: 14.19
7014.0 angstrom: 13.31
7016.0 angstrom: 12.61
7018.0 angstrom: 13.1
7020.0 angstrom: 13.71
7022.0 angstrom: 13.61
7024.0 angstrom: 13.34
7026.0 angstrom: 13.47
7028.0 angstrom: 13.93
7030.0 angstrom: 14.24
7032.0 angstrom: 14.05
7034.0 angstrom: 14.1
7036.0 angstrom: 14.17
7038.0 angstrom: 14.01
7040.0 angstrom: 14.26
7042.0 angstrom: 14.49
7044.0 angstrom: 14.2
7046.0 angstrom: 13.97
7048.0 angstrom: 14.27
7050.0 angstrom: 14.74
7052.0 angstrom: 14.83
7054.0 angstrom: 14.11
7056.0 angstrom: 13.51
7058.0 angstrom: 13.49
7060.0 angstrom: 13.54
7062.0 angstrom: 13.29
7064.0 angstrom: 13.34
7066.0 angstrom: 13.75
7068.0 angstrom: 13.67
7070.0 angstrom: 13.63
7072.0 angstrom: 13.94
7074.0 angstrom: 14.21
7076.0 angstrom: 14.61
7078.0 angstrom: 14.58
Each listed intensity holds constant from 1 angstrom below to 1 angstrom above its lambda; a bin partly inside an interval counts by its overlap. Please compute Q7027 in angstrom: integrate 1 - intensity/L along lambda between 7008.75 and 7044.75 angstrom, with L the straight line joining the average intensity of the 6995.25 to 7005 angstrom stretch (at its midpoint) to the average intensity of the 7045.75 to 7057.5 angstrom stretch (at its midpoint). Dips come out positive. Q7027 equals 0.6 angstrom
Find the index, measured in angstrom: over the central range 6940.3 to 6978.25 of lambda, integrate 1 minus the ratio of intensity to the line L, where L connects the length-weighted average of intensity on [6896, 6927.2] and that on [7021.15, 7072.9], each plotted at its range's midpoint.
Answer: -1.8 angstrom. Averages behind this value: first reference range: 12.7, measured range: 13.8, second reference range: 13.9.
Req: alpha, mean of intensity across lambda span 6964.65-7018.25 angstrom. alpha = 13.5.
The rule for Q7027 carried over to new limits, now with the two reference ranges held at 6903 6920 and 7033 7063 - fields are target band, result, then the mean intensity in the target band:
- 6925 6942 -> -0.8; 13.5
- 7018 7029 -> 0.2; 13.6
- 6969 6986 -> 0.2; 13.2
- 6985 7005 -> -0.3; 13.7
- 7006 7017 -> 0.1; 13.6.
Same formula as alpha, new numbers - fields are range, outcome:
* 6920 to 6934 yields 13.2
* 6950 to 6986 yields 13.6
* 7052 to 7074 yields 13.7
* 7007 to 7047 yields 13.8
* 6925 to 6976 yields 13.7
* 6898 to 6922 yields 12.7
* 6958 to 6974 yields 13.9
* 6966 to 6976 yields 13.5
